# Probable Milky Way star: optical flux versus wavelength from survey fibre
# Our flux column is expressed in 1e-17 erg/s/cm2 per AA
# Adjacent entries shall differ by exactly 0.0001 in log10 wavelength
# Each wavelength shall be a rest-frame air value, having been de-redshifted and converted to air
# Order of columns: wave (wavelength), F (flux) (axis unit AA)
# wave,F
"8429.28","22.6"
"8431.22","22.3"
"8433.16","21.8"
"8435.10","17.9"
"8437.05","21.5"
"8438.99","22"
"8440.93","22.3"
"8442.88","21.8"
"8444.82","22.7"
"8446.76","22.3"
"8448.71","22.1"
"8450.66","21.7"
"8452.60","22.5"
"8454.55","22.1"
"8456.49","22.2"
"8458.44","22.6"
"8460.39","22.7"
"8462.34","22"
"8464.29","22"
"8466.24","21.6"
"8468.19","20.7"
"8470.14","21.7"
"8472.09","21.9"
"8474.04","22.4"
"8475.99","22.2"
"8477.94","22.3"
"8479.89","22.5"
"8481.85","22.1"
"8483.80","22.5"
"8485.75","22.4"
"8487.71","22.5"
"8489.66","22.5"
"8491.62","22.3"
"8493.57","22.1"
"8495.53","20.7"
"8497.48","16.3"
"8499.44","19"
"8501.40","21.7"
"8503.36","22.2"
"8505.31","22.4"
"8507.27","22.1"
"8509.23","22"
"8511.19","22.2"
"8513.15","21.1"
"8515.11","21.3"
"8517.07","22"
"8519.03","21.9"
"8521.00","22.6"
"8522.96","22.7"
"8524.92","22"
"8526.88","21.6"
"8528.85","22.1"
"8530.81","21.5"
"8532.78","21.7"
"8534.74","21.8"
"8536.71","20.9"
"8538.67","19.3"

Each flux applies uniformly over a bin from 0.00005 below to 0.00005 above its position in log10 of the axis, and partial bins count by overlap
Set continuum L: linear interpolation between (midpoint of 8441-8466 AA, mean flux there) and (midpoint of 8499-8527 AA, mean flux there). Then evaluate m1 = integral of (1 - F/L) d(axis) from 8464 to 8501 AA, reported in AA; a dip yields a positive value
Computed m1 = 0.80 AA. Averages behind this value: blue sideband 22.2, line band 21.6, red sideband 21.8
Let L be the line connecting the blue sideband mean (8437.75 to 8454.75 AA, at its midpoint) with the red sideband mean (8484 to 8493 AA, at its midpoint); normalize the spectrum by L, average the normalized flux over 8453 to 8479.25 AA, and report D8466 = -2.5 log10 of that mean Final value 0.01 mag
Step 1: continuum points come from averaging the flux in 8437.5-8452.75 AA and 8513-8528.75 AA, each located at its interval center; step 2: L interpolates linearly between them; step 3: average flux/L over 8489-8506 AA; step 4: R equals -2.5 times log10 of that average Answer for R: 0.05 mag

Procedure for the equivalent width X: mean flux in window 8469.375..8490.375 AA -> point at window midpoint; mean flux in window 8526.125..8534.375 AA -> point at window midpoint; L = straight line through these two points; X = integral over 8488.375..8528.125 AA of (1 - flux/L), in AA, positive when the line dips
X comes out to 0.76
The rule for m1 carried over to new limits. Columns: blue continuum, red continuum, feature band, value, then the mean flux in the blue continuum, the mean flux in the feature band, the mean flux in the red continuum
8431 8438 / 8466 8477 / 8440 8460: -1.03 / 20.7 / 22.2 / 21.8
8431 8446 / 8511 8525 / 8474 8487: -0.35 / 21.5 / 22.3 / 22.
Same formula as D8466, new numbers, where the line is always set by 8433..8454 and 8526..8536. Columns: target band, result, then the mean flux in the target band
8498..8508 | 0.02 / 21.2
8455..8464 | -0.03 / 22.3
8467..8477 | 0.00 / 21.8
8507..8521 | -0.01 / 21.8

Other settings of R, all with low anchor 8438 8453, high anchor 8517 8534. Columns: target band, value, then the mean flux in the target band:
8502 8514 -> 0.00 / 22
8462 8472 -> 0.03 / 21.6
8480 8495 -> -0.01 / 22.3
